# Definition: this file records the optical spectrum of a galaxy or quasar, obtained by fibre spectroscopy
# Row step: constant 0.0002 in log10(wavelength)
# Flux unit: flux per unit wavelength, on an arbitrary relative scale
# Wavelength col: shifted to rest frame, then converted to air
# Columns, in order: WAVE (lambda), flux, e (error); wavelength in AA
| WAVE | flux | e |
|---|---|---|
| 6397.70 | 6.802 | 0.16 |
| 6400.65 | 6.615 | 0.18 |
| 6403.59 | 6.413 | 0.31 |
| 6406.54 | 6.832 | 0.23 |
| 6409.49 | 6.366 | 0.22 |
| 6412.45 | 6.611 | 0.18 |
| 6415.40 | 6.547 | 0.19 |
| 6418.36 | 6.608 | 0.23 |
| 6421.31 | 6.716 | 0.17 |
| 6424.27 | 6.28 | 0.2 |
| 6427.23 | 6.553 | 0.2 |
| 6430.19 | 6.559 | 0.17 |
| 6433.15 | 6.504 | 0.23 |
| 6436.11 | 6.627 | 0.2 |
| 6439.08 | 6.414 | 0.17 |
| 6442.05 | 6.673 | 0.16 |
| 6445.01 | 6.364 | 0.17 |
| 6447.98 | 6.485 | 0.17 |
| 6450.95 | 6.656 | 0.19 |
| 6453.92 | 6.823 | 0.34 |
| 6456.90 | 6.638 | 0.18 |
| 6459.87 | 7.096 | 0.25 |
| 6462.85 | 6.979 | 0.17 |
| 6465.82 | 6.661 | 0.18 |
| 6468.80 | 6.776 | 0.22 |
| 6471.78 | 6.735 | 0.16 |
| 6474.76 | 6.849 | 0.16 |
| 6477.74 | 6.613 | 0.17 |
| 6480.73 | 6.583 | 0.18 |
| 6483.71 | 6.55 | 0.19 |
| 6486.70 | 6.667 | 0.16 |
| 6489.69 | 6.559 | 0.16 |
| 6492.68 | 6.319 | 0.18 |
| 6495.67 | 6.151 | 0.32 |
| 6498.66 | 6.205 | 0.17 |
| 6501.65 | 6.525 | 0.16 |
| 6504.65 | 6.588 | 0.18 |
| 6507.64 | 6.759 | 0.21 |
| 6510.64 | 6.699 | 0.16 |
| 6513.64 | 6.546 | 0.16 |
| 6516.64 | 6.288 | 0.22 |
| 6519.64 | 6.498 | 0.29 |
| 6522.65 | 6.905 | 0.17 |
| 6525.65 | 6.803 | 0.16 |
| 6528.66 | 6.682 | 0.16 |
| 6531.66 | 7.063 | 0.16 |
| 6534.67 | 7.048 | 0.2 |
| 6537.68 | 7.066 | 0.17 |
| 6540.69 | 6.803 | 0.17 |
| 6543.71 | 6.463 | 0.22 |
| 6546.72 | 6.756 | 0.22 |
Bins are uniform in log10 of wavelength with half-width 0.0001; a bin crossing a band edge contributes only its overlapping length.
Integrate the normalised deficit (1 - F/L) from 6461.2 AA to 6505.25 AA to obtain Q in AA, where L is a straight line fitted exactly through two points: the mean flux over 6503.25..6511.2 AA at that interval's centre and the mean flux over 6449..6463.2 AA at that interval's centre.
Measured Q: 1.04 AA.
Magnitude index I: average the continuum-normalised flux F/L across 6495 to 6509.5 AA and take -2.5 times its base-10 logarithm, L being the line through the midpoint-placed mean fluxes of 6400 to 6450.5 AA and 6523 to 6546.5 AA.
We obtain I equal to 0.05 mag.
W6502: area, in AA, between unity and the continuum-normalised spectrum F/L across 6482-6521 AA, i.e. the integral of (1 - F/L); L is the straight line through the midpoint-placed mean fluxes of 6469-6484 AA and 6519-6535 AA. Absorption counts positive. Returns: 1.6 AA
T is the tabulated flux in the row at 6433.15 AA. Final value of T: 6.504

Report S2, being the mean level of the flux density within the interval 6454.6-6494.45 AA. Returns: 6.69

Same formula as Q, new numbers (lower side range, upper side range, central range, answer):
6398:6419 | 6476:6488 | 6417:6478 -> -0.51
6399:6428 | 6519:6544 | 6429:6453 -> 0.29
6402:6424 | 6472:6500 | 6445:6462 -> -0.46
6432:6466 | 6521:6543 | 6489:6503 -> 0.93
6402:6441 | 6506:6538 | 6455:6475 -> -0.56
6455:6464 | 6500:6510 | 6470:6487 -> 0.28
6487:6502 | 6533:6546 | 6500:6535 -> -0.41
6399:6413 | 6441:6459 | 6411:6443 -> 0.20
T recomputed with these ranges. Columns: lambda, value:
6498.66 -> 6.205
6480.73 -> 6.583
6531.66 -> 7.063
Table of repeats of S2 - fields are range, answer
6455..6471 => 6.82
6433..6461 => 6.63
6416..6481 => 6.64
